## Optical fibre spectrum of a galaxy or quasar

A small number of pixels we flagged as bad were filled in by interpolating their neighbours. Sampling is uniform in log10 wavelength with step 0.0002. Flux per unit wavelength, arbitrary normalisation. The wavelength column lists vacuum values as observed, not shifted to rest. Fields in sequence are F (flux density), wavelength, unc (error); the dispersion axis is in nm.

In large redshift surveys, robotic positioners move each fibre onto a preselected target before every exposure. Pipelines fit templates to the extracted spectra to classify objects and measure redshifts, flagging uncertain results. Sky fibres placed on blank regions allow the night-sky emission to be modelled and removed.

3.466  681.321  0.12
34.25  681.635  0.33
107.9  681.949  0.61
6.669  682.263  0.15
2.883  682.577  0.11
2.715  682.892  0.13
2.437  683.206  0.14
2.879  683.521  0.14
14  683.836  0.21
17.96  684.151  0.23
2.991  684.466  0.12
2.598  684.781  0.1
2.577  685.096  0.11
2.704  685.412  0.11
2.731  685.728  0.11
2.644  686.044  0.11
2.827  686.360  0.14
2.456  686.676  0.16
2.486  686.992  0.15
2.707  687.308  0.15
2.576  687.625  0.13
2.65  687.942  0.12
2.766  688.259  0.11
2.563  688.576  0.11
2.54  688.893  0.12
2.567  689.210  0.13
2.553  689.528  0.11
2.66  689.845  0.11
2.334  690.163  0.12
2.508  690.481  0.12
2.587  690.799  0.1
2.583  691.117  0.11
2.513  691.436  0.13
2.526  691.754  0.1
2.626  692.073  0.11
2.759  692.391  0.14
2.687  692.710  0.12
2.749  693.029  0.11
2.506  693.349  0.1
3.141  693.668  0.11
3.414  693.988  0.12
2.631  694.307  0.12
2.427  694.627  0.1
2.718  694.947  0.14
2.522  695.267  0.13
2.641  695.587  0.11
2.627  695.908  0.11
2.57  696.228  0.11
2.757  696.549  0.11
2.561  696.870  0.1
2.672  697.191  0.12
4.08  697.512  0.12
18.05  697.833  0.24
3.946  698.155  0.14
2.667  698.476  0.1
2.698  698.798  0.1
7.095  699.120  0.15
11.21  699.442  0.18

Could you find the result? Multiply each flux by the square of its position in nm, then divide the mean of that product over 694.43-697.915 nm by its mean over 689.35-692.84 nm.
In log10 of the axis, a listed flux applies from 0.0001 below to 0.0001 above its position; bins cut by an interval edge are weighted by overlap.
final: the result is 1.51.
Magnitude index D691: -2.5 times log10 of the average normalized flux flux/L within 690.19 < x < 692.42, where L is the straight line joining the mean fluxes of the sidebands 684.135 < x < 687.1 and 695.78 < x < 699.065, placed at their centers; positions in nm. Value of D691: 0.50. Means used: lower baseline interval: 3.57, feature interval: 2.56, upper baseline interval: 4.57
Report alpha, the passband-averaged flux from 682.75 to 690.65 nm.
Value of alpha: 3.69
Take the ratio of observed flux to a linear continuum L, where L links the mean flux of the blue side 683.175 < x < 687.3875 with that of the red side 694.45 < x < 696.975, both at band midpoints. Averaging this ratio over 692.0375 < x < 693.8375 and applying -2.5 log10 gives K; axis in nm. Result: 0.144 mag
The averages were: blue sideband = 4.67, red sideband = 2.6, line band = 2.76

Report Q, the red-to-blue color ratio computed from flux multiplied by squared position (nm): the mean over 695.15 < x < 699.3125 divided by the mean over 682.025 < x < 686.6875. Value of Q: 0.7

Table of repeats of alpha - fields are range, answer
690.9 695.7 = 2.7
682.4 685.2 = 5.74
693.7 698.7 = 3.85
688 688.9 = 2.64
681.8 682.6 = 44.5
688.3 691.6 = 2.55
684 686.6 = 4.52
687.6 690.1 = 2.6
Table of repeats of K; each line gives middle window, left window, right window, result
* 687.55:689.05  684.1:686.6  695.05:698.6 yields 0.48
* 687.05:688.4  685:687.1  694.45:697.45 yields -0.01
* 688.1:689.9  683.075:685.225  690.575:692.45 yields 0.45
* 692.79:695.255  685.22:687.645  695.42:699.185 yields 0.37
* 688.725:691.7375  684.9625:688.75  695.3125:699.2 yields 0.26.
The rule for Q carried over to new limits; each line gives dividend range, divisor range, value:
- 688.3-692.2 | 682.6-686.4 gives 0.53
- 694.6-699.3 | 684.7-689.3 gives 1.65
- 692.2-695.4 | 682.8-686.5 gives 0.57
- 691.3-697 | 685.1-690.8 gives 1.05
